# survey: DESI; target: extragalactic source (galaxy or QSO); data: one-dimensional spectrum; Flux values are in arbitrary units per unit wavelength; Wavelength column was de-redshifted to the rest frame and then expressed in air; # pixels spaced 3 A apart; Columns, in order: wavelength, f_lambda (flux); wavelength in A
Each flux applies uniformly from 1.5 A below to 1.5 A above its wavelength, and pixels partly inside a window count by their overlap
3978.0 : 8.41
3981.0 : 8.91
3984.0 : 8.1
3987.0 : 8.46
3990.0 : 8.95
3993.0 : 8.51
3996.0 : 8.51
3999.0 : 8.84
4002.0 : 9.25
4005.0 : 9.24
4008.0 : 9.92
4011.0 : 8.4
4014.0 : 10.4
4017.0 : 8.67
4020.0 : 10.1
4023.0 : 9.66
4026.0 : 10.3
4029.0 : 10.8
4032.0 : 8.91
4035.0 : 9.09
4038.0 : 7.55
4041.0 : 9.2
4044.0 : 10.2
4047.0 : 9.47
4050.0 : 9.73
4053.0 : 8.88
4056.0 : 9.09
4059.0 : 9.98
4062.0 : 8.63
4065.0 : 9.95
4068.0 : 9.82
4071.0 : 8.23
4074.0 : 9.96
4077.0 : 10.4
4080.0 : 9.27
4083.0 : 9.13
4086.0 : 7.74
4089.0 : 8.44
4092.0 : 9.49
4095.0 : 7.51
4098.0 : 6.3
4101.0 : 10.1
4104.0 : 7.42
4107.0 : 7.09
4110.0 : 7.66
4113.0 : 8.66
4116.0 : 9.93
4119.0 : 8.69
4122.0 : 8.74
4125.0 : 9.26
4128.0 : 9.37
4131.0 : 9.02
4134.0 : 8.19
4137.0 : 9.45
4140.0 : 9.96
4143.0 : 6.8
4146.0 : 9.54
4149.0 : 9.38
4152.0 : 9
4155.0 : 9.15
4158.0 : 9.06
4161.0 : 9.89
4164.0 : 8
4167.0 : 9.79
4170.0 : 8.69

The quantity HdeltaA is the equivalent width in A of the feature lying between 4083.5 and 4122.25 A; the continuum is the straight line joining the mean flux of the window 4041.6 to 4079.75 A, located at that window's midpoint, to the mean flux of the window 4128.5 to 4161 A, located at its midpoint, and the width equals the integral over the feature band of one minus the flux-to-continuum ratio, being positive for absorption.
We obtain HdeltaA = 4.0 A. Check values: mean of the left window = 9.51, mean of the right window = 9.01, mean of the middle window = 8.3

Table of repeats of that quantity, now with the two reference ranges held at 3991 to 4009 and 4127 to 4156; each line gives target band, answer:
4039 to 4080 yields -2.14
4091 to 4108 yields 1.93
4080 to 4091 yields 0.48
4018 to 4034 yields -1.56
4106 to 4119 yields 0.81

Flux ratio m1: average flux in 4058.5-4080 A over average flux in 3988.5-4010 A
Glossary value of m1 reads 1.1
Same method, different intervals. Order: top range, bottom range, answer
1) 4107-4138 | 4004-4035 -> 0.91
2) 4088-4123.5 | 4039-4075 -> 0.89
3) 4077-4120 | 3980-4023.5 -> 0.93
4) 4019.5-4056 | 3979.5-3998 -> 1.10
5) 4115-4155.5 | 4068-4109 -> 1.05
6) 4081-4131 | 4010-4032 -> 0.87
